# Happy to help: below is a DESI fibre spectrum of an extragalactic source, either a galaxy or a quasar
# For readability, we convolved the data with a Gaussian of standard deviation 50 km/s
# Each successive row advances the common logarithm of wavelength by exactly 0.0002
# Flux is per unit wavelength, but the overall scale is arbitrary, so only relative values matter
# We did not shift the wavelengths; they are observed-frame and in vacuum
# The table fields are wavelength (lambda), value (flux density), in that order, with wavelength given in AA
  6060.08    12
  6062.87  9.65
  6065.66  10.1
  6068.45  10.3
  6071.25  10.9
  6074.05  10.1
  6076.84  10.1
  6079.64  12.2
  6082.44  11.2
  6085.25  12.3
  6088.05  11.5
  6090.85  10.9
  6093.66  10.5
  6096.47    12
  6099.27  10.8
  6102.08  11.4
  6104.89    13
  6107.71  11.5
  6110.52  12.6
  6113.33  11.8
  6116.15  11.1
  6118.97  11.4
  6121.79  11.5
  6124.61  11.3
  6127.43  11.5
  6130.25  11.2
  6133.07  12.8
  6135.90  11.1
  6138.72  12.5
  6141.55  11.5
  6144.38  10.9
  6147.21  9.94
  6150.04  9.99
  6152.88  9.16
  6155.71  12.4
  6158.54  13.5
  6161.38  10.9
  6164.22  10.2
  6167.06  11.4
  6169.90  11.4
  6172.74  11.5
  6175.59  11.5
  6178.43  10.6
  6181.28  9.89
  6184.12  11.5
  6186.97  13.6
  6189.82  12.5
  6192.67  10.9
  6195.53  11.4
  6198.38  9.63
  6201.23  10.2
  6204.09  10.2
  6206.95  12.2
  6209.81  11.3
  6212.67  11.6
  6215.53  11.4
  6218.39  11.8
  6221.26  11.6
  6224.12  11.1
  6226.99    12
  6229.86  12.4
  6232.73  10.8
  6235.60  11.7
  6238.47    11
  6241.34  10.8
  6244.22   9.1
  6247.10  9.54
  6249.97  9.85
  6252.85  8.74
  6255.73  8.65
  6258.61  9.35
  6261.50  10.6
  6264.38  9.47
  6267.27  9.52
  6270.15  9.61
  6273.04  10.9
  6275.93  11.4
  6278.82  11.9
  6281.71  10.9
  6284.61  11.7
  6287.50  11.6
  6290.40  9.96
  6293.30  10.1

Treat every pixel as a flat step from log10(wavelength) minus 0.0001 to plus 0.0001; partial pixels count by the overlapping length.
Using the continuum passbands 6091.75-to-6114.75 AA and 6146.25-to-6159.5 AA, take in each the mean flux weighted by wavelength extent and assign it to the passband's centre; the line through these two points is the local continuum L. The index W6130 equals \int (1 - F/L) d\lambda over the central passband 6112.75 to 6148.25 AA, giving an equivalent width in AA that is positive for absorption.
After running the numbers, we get -0.48 AA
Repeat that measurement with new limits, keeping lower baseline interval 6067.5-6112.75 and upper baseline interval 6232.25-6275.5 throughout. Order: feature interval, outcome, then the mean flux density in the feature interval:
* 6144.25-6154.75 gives 0.84 AA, 9.99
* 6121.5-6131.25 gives -0.28 AA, 11.4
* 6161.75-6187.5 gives -1.32 AA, 11.2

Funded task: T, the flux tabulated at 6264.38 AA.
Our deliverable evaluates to 9.47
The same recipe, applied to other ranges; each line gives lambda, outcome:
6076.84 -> 10.1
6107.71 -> 11.5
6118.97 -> 11.4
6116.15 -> 11.1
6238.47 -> 11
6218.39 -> 11.8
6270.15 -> 9.61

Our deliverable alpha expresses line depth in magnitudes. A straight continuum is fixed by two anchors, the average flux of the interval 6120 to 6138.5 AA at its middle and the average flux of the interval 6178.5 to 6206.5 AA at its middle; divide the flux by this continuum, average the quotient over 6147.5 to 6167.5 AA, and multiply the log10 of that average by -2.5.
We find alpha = 0.04 mag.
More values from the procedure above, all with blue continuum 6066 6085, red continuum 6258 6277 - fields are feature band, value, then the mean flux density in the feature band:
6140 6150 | -0.01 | 10.7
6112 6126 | -0.07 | 11.4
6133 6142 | -0.12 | 11.9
